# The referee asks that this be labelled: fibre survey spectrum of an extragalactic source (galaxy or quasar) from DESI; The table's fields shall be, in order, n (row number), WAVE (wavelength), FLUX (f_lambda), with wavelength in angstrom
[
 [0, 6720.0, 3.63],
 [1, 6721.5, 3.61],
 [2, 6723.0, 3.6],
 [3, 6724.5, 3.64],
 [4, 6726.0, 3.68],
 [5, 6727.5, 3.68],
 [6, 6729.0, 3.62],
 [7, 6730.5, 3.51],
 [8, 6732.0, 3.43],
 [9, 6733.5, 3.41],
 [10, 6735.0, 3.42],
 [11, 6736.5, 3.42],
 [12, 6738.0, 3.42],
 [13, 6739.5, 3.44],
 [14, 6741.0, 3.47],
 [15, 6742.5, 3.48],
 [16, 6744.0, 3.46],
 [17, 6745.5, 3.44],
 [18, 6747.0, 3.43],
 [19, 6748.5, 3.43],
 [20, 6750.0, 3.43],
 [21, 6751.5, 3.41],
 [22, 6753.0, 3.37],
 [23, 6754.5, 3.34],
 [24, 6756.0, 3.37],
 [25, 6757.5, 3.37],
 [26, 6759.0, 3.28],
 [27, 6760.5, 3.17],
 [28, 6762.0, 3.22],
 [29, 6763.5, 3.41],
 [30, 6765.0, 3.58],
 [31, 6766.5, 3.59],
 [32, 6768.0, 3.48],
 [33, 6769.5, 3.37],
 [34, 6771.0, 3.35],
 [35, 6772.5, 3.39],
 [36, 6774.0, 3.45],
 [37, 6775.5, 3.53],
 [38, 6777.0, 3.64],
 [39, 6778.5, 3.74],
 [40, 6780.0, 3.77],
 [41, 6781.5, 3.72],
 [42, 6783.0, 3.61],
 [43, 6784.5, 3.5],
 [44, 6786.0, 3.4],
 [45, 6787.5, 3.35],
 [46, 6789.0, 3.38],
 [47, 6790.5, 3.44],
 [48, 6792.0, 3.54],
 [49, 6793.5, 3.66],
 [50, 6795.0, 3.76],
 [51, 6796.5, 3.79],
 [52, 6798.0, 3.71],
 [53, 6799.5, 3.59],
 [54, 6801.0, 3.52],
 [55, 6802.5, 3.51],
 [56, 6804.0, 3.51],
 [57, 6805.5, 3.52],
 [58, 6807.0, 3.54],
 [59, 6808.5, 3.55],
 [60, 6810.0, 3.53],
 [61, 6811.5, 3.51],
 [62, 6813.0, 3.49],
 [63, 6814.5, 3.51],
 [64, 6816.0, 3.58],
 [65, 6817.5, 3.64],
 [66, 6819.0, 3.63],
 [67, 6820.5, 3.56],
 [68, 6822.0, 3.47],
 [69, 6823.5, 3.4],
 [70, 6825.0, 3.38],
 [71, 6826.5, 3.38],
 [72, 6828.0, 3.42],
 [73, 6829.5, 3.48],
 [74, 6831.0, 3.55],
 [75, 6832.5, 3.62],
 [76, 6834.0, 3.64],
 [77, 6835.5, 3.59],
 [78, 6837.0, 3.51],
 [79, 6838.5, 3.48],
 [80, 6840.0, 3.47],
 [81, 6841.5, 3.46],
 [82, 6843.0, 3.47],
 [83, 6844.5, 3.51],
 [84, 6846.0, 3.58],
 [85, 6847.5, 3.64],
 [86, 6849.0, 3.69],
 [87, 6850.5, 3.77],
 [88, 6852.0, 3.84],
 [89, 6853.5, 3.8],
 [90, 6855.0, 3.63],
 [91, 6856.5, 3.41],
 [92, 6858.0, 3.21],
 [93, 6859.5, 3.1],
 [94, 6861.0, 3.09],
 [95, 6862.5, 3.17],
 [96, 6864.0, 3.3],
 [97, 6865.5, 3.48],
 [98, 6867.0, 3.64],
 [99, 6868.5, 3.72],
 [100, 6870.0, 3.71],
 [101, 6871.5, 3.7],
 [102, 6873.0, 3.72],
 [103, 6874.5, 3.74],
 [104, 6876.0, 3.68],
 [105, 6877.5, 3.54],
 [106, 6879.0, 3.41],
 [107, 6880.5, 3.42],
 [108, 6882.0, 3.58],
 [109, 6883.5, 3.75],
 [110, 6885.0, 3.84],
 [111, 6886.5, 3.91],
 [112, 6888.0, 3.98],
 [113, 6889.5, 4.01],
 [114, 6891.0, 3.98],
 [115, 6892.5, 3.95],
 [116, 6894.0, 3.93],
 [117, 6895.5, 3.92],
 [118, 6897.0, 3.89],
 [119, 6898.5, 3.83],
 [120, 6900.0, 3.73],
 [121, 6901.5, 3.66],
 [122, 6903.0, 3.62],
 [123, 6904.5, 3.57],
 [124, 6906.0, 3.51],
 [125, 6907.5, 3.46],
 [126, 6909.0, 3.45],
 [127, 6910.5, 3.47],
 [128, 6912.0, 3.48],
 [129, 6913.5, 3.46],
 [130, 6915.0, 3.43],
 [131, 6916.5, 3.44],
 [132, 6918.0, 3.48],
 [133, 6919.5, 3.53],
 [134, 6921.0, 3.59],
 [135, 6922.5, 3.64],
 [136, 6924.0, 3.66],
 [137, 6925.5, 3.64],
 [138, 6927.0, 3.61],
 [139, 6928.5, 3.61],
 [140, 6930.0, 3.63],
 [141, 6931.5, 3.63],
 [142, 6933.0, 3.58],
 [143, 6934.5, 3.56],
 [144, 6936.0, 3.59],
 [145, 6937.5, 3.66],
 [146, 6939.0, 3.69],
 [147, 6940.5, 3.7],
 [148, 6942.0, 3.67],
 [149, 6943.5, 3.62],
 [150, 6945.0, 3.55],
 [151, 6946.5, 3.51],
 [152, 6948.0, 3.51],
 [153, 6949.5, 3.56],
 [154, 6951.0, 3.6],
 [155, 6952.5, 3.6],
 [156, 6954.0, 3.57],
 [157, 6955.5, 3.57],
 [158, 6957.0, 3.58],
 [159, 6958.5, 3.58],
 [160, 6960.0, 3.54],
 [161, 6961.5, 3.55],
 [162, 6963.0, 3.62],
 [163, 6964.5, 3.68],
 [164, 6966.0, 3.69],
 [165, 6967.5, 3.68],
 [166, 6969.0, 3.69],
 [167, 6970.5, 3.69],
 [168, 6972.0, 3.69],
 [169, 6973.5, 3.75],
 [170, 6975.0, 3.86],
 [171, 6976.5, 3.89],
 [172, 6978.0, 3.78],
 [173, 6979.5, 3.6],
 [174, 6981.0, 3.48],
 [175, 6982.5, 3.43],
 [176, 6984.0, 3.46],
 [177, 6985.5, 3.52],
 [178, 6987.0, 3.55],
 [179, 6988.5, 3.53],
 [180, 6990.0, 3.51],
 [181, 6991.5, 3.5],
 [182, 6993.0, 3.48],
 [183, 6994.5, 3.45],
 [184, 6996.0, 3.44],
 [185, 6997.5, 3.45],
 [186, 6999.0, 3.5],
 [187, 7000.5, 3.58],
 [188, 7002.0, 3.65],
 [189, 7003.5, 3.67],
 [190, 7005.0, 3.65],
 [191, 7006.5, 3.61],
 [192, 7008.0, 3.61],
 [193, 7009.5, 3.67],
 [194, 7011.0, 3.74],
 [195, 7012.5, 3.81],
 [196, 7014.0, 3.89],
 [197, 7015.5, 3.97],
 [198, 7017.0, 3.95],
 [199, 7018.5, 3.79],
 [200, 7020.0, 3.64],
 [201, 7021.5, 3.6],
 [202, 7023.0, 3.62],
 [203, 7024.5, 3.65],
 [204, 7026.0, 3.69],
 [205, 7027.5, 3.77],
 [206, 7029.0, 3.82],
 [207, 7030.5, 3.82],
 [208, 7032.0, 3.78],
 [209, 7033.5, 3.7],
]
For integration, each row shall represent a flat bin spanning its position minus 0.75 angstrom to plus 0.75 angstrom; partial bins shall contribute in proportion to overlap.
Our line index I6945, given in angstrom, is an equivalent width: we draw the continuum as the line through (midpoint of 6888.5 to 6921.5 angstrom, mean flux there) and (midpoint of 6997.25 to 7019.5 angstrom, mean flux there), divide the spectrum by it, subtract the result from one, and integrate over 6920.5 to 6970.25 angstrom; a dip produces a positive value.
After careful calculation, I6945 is 0.9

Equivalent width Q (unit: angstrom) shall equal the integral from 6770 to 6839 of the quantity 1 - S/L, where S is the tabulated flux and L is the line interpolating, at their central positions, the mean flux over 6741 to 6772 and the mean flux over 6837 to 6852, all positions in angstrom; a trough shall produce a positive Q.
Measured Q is -0.9 angstrom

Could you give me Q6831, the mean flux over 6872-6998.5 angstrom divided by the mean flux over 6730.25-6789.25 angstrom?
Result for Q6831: 1.1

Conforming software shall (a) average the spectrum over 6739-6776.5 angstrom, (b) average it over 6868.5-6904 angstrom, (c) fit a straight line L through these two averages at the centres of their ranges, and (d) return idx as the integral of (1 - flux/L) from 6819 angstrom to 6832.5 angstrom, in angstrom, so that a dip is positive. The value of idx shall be 0.5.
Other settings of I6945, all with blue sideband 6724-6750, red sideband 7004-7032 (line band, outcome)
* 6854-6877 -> 0.7 angstrom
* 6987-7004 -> 0.9 angstrom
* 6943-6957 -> 0.4 angstrom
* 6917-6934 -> 0.3 angstrom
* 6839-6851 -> 0.1 angstrom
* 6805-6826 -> 0.2 angstrom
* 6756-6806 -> 0.3 angstrom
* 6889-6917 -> -0.3 angstrom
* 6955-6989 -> 0.7 angstrom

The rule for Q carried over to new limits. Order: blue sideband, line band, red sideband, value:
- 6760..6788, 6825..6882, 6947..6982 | 0.4 angstrom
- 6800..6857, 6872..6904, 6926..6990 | -1.7 angstrom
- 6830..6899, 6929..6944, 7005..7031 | 0.2 angstrom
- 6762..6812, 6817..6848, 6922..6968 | 0.4 angstrom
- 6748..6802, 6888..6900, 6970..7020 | -1.2 angstrom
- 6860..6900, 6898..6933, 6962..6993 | 0.9 angstrom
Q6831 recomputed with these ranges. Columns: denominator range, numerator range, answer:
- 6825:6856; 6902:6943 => 1.00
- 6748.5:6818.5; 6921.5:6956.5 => 1.03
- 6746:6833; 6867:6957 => 1.04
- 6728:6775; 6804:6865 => 1.02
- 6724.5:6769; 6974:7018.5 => 1.05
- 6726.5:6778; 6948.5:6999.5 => 1.04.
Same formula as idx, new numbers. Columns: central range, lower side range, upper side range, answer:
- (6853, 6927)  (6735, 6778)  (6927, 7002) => -1.58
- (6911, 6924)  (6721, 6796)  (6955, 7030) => 0.28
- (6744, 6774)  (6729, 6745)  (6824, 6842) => 0.60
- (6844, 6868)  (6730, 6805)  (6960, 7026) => 0.34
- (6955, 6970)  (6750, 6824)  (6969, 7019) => 0.00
